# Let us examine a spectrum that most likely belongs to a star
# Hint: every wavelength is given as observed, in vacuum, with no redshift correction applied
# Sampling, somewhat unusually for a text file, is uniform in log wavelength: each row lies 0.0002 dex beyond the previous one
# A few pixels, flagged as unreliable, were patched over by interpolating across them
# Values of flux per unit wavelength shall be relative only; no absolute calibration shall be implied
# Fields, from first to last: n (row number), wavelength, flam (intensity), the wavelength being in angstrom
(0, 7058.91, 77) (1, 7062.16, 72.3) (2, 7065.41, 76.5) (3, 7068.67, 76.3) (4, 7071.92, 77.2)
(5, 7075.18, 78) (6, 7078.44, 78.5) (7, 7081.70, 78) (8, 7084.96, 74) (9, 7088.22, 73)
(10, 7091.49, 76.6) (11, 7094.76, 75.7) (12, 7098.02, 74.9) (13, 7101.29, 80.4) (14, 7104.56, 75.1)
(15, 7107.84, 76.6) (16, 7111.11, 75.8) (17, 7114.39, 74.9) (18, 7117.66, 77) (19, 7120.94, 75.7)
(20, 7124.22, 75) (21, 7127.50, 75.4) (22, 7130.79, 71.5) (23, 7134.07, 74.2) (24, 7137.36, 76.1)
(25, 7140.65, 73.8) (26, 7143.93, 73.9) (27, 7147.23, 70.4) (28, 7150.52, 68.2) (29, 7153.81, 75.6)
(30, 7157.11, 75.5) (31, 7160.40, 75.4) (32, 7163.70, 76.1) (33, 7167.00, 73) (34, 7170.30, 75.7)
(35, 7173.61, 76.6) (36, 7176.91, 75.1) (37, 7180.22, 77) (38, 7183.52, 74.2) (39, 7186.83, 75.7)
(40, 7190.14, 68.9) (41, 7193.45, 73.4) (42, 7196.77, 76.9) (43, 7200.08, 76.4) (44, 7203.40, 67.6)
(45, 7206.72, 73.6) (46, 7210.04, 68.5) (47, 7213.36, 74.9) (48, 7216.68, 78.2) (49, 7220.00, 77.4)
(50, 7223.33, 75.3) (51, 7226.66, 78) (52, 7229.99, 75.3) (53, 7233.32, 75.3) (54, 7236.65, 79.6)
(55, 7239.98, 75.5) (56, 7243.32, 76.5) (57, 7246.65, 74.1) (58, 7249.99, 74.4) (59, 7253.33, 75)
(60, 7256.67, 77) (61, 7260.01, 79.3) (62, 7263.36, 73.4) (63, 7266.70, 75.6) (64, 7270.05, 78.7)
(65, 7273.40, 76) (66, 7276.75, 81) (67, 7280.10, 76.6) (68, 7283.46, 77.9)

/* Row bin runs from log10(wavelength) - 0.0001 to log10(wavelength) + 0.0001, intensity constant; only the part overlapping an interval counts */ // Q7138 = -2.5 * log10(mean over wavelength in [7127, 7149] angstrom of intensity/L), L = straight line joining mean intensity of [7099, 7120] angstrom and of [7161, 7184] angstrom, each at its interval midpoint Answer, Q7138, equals 0.04 mag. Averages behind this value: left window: 76.5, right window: 75.4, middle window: 73.5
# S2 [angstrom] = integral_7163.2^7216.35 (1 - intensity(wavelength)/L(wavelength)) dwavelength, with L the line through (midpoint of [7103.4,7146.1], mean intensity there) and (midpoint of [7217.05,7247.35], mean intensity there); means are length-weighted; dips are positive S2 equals 1.3 angstrom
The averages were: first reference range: 74.9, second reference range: 76.5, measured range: 74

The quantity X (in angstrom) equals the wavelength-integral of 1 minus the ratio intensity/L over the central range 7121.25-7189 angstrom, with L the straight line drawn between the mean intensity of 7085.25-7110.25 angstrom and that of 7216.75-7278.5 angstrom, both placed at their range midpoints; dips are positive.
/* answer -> 1.57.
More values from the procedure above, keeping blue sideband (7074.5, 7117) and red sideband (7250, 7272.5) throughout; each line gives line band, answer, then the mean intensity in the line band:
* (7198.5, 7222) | 0.8 angstrom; 73.8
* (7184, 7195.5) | 0.5 angstrom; 72.9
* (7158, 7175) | 0.2 angstrom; 75.3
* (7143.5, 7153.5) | 0.7 angstrom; 71.1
